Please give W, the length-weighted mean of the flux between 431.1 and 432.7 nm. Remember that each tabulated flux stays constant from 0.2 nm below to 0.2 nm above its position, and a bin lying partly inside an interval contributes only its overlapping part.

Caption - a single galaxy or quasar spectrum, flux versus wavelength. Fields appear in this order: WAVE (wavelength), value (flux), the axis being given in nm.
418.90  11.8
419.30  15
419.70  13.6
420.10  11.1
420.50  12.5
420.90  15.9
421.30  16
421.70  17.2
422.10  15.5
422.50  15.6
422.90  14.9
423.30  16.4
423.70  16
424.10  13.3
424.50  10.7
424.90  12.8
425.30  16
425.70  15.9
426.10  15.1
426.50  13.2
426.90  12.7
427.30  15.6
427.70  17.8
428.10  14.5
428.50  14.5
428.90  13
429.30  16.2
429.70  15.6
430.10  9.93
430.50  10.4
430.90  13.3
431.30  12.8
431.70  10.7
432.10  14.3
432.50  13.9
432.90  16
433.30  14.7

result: 12.9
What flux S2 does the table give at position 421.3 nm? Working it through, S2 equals 16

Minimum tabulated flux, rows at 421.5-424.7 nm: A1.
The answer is 10.7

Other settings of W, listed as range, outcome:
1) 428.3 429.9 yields 14.8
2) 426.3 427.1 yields 12.9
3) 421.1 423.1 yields 15.8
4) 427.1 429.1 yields 15.1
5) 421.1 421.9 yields 16.6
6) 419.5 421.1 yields 13.3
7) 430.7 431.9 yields 12.3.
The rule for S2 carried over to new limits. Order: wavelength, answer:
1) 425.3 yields 16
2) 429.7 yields 15.6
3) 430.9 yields 13.3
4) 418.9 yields 11.8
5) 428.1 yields 14.5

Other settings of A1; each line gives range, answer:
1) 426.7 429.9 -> 12.7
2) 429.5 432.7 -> 9.93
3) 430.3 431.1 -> 10.4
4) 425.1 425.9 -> 15.9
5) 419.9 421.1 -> 11.1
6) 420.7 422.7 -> 15.5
